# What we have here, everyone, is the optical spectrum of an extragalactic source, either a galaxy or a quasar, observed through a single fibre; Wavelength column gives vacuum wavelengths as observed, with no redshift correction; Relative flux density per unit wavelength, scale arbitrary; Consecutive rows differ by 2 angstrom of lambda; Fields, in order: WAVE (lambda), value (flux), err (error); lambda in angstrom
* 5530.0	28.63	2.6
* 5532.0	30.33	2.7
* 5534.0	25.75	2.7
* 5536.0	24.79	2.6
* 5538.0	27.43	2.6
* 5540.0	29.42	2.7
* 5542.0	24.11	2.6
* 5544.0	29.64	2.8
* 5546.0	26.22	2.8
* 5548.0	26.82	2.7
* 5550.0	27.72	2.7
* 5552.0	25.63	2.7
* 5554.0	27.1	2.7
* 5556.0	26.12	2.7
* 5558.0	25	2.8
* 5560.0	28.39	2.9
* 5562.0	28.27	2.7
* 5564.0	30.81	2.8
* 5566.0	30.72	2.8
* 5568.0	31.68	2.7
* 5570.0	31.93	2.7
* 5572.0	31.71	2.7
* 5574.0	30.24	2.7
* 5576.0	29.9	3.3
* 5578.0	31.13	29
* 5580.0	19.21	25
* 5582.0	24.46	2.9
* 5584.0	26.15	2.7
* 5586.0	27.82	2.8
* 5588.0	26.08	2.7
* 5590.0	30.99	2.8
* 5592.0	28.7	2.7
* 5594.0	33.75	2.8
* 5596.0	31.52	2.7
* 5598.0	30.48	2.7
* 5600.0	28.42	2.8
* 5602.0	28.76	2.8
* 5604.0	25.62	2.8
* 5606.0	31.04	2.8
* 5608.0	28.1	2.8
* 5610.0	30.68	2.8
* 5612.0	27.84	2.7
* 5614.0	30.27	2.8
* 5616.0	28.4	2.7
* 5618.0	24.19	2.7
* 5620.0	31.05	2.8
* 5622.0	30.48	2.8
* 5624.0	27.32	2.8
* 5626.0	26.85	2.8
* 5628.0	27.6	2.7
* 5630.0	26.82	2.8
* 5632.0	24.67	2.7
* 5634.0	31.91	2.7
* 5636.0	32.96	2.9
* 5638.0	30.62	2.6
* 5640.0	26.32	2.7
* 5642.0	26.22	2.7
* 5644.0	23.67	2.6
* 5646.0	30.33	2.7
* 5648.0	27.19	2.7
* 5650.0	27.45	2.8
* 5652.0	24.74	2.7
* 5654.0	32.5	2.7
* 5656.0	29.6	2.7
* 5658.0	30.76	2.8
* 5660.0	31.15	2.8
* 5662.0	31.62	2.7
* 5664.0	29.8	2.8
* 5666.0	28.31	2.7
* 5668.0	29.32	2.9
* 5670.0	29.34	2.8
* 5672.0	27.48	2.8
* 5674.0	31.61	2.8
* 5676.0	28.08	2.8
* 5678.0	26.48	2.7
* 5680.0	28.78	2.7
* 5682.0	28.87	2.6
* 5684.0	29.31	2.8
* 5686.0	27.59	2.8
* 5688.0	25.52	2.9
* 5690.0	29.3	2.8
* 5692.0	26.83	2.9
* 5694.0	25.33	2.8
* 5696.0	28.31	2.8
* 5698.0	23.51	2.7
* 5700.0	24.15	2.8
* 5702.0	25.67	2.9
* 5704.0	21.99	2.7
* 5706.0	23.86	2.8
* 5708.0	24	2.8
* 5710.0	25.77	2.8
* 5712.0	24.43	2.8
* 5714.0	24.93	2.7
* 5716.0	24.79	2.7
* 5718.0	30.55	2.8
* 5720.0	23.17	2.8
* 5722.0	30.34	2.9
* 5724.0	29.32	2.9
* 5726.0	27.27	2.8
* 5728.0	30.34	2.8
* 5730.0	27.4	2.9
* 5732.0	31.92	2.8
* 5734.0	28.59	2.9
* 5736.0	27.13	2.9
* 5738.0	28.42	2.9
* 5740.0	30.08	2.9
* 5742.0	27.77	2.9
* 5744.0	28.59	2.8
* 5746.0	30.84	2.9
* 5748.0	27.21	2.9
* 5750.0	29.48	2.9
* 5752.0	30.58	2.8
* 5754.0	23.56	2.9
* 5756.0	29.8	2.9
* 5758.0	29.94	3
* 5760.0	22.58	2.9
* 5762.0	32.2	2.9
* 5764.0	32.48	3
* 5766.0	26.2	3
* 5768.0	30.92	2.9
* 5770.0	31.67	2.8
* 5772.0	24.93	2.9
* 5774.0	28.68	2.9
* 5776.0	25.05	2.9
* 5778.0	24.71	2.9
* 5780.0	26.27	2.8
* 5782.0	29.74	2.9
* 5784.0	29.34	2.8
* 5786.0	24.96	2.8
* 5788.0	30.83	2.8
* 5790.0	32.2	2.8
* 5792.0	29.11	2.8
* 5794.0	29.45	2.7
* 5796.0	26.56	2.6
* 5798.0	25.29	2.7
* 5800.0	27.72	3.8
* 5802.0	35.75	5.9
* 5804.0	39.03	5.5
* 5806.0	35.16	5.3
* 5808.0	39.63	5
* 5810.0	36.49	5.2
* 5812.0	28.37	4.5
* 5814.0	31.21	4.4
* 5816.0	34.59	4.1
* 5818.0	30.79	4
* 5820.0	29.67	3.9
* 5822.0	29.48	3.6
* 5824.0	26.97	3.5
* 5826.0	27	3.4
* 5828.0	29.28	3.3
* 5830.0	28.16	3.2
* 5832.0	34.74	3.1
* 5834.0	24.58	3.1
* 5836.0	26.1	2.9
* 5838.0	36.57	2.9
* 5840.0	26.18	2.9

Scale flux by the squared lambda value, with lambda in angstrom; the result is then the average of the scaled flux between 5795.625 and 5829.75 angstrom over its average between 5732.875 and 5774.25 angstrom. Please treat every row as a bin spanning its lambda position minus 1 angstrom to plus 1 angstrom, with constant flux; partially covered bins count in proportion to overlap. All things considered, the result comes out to 1.12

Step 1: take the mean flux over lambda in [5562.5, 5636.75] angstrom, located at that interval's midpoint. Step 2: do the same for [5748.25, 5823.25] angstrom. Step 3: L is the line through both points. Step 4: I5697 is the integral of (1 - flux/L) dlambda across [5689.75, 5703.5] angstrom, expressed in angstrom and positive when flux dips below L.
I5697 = 1.7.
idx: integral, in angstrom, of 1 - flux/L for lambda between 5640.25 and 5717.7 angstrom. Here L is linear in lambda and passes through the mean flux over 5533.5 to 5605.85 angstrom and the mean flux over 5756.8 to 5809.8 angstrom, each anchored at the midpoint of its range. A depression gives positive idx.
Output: 4.32 angstrom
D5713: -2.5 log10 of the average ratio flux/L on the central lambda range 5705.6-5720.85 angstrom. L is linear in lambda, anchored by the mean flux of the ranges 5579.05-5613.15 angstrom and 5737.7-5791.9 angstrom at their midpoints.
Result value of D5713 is 0.13 mag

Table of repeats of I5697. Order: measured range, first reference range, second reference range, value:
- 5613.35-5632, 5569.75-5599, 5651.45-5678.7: 0.8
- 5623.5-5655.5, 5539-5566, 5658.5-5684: 0.9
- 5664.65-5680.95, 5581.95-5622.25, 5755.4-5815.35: 0.3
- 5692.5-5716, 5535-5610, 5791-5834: 4.0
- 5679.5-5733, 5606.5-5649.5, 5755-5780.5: 2.7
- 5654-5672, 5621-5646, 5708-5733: -1.4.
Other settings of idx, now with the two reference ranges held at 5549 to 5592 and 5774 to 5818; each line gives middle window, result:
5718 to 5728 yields 0.55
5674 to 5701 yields 1.95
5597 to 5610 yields -0.17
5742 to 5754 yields 0.51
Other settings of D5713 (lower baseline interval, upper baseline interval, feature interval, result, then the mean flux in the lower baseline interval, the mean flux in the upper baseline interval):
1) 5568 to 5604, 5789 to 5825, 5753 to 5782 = 0.118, 28.9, 31.5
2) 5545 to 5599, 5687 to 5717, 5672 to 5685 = -0.117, 28.5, 25.2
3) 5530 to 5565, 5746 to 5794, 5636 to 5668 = -0.038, 27.3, 28.4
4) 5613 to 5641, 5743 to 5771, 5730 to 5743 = 0.002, 28.5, 29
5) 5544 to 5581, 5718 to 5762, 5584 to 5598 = -0.048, 28.3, 28.4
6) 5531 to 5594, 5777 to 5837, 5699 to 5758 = 0.079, 28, 30.1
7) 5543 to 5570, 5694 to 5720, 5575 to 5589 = 0.050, 28.2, 25.1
